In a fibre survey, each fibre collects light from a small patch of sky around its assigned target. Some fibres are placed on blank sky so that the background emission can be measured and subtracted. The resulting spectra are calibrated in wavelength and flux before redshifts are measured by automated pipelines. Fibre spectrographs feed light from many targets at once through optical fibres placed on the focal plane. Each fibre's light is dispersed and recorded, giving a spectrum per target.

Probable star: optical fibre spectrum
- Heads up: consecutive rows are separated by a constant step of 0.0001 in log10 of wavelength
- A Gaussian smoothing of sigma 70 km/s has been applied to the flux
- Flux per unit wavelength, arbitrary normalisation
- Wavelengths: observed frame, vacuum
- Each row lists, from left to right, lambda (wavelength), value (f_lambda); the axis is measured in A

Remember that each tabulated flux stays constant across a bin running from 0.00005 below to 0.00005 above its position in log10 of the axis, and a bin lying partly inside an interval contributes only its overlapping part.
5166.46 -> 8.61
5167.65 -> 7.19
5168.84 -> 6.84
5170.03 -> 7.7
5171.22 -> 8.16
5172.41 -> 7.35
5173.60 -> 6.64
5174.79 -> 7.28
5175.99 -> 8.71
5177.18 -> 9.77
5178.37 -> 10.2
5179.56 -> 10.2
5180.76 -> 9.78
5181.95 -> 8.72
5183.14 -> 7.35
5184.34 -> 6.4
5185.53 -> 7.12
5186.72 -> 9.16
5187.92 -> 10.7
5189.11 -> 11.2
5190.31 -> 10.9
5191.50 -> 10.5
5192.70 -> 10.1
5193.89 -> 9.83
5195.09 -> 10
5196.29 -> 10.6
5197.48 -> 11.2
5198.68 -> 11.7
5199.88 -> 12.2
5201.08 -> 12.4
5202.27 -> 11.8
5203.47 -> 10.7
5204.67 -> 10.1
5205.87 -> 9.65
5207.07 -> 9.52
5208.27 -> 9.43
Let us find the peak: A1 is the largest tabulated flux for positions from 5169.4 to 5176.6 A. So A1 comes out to 8.71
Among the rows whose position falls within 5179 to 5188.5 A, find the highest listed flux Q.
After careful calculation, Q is 10.7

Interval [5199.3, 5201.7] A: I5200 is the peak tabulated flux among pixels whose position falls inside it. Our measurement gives 12.4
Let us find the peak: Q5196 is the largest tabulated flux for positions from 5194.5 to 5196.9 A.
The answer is 10.6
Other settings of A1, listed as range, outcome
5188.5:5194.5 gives 11.2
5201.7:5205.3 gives 11.8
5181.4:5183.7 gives 8.72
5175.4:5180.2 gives 10.2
